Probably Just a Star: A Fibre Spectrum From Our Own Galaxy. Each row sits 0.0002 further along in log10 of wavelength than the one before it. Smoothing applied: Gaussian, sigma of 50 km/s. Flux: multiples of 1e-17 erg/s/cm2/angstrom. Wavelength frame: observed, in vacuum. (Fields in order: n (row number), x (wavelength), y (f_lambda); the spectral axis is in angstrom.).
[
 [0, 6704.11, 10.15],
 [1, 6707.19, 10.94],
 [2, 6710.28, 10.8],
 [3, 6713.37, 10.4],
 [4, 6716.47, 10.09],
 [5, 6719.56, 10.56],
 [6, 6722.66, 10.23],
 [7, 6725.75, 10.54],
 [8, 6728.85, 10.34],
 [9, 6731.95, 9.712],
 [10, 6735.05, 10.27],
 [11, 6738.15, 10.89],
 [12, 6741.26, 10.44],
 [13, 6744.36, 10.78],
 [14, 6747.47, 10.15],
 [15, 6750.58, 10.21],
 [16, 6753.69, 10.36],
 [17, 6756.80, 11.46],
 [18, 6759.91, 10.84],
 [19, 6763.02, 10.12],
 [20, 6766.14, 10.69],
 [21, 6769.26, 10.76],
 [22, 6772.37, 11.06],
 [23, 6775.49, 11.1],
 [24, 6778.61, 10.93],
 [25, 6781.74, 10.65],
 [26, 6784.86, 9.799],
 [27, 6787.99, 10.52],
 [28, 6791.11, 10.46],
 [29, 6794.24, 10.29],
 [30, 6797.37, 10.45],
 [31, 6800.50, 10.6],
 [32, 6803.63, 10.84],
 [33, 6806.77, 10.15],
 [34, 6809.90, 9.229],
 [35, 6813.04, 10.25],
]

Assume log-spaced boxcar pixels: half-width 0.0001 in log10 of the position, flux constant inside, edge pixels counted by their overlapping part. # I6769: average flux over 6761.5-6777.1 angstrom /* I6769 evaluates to 10.7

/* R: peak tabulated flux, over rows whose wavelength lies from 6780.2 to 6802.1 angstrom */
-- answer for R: 10.65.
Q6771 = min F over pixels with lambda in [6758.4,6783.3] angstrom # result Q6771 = 10.12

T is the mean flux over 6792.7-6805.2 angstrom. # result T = 10.5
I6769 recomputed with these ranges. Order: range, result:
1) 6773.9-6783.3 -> 10.9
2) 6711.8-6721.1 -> 10.3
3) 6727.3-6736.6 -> 10.1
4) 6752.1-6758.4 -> 10.9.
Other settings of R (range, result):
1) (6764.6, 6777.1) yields 11.1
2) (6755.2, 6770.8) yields 11.46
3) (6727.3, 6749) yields 10.89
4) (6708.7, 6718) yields 10.8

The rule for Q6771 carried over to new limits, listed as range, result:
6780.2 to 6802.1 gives 9.799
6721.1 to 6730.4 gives 10.23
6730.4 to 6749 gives 9.712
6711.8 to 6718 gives 10.09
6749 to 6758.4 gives 10.21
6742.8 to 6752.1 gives 10.15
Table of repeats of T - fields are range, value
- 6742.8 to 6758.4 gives 10.6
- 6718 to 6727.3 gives 10.4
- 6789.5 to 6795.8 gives 10.4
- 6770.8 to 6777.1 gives 11.1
